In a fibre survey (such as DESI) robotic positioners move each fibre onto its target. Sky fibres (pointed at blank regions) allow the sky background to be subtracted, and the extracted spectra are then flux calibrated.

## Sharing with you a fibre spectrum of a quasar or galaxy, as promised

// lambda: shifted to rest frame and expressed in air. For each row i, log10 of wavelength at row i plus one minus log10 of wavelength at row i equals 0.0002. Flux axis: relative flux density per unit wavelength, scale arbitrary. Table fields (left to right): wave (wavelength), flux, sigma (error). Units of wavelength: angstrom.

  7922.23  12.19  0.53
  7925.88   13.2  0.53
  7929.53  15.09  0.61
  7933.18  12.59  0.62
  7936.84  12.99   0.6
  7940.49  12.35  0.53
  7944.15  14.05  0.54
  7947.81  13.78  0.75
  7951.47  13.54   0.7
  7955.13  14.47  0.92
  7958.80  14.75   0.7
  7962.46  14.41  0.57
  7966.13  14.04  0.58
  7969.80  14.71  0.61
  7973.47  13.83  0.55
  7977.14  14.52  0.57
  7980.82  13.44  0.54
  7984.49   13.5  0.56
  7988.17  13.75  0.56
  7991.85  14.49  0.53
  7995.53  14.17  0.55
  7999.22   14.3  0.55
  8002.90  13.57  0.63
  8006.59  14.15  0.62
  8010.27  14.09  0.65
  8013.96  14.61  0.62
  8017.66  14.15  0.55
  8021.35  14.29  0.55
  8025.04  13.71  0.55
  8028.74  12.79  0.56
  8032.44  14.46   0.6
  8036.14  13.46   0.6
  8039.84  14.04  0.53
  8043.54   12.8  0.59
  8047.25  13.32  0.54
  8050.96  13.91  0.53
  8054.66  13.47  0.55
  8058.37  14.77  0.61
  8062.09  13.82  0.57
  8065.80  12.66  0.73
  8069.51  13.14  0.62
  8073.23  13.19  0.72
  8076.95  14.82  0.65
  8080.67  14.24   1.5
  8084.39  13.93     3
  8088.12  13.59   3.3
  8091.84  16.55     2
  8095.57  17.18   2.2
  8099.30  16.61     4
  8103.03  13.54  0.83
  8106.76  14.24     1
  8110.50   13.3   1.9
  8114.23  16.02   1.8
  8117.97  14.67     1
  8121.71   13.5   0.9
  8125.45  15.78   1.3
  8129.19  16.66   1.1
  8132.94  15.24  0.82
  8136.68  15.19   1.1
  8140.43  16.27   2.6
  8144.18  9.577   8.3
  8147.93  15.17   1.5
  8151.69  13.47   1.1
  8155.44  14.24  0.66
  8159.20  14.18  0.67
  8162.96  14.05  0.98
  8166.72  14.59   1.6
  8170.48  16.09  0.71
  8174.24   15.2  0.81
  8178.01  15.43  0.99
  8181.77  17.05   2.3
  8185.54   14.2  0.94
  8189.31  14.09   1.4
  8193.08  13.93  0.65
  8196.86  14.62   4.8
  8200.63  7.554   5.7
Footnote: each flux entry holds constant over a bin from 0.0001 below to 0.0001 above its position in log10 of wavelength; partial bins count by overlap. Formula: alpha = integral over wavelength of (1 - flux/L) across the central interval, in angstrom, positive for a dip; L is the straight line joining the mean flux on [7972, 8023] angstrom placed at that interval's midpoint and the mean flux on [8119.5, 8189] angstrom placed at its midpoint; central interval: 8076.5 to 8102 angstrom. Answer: -1.4 angstrom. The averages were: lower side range 14.1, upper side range 14.8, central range 15.2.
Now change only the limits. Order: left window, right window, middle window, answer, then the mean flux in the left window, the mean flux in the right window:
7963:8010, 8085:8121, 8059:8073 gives 1.28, 14.1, 15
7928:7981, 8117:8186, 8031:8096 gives 1.76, 13.9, 14.8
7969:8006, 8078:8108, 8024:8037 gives 0.73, 14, 15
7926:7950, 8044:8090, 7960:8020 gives -2.47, 13.5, 13.7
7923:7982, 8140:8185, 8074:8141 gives -3.08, 13.8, 14.5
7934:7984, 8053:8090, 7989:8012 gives -0.46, 13.9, 13.8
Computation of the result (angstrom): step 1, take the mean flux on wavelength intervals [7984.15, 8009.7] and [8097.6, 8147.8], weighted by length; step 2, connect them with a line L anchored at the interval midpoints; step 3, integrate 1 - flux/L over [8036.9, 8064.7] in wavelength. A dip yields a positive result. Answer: 1.18 angstrom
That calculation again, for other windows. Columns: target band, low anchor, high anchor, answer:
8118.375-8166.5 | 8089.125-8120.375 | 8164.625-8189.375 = 2.5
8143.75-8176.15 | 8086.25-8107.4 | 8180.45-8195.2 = 1.4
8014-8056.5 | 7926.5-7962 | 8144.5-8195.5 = 1.1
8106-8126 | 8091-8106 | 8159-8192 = 1.4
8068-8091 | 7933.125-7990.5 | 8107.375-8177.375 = 0.6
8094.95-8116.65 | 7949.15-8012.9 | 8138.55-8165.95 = -1.7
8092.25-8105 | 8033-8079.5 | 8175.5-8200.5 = -1.8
